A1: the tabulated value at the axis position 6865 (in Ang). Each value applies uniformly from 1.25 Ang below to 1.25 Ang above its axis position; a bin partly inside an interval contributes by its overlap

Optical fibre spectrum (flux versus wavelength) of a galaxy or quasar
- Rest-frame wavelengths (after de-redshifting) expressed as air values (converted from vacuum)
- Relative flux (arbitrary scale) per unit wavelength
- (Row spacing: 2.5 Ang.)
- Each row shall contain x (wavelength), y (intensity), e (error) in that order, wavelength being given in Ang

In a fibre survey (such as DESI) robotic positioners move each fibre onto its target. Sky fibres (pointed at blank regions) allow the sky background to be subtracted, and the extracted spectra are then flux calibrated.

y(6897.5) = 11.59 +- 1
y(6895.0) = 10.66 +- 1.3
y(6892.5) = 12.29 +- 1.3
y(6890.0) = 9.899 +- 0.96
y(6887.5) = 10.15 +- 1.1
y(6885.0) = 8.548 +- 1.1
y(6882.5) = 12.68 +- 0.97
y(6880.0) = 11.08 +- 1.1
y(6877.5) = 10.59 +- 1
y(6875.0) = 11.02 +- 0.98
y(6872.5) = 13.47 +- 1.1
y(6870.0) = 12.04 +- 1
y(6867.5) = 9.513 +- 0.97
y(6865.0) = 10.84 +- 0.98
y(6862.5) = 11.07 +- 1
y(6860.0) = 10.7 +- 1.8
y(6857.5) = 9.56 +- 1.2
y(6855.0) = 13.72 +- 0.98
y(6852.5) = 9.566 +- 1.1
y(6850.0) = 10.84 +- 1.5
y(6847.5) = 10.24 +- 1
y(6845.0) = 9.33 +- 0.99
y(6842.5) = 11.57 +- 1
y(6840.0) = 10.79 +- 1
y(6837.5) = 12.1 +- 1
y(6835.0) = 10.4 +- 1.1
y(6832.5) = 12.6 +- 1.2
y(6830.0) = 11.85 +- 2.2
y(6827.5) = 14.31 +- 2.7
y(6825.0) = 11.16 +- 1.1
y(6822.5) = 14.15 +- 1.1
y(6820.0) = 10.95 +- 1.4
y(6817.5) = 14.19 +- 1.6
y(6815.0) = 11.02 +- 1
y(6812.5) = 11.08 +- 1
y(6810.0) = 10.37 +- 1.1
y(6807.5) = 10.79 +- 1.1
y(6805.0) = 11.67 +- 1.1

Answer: 10.84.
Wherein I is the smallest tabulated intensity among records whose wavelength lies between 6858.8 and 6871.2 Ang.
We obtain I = 9.513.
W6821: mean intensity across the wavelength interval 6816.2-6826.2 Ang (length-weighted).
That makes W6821 12.6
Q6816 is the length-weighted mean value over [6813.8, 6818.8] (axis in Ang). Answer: 12.6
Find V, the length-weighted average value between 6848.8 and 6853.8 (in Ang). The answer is 10.2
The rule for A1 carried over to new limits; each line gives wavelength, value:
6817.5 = 14.19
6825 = 11.16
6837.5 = 12.1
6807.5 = 10.79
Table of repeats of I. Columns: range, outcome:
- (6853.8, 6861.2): 9.56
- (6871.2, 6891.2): 8.548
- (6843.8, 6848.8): 9.33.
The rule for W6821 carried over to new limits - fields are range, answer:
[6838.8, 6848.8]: 10.5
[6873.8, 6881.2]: 10.9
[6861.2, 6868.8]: 10.5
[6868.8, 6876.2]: 12.2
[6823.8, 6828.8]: 12.7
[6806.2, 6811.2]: 10.6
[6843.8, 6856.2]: 10.7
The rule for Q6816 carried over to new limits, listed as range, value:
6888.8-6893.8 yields 11.1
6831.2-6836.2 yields 11.5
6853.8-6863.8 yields 11.2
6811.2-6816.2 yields 11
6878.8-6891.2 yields 10.5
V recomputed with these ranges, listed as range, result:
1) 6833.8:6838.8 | 11.3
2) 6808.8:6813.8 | 10.7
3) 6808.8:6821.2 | 11.5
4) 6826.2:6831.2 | 13.1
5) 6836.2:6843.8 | 11.5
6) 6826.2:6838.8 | 12.2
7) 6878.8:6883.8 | 11.9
